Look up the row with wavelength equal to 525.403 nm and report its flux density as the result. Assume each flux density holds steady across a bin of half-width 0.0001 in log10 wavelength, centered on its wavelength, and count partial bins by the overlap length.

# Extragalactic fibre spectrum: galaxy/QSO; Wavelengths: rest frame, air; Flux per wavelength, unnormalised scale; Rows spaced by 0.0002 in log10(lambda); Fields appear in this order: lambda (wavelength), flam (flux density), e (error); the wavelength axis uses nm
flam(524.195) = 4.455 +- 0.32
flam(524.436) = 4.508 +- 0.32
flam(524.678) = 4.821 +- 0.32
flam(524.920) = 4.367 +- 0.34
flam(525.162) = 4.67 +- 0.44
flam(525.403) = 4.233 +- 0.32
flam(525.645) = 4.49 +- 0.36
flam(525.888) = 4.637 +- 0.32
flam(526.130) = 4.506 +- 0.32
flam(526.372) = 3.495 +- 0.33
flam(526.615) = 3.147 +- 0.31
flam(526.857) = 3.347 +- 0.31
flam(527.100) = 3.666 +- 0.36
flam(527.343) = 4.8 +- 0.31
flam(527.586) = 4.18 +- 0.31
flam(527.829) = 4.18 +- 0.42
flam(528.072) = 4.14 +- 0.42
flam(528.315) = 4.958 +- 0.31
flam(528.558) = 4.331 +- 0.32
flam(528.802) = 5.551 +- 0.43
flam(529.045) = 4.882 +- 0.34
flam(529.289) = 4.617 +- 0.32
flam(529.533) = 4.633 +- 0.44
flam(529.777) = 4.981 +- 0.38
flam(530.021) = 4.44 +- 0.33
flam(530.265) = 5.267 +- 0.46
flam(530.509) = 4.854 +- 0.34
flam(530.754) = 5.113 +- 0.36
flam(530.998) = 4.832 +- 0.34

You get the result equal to 4.233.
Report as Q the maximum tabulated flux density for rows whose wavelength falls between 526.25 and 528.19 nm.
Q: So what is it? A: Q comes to 4.8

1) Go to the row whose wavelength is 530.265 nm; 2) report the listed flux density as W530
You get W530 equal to 5.267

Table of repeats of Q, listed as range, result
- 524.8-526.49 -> 4.67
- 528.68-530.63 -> 5.551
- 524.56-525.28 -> 4.821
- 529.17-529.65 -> 4.633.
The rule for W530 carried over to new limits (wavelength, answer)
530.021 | 4.44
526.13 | 4.506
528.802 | 5.551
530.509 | 4.854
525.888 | 4.637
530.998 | 4.832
